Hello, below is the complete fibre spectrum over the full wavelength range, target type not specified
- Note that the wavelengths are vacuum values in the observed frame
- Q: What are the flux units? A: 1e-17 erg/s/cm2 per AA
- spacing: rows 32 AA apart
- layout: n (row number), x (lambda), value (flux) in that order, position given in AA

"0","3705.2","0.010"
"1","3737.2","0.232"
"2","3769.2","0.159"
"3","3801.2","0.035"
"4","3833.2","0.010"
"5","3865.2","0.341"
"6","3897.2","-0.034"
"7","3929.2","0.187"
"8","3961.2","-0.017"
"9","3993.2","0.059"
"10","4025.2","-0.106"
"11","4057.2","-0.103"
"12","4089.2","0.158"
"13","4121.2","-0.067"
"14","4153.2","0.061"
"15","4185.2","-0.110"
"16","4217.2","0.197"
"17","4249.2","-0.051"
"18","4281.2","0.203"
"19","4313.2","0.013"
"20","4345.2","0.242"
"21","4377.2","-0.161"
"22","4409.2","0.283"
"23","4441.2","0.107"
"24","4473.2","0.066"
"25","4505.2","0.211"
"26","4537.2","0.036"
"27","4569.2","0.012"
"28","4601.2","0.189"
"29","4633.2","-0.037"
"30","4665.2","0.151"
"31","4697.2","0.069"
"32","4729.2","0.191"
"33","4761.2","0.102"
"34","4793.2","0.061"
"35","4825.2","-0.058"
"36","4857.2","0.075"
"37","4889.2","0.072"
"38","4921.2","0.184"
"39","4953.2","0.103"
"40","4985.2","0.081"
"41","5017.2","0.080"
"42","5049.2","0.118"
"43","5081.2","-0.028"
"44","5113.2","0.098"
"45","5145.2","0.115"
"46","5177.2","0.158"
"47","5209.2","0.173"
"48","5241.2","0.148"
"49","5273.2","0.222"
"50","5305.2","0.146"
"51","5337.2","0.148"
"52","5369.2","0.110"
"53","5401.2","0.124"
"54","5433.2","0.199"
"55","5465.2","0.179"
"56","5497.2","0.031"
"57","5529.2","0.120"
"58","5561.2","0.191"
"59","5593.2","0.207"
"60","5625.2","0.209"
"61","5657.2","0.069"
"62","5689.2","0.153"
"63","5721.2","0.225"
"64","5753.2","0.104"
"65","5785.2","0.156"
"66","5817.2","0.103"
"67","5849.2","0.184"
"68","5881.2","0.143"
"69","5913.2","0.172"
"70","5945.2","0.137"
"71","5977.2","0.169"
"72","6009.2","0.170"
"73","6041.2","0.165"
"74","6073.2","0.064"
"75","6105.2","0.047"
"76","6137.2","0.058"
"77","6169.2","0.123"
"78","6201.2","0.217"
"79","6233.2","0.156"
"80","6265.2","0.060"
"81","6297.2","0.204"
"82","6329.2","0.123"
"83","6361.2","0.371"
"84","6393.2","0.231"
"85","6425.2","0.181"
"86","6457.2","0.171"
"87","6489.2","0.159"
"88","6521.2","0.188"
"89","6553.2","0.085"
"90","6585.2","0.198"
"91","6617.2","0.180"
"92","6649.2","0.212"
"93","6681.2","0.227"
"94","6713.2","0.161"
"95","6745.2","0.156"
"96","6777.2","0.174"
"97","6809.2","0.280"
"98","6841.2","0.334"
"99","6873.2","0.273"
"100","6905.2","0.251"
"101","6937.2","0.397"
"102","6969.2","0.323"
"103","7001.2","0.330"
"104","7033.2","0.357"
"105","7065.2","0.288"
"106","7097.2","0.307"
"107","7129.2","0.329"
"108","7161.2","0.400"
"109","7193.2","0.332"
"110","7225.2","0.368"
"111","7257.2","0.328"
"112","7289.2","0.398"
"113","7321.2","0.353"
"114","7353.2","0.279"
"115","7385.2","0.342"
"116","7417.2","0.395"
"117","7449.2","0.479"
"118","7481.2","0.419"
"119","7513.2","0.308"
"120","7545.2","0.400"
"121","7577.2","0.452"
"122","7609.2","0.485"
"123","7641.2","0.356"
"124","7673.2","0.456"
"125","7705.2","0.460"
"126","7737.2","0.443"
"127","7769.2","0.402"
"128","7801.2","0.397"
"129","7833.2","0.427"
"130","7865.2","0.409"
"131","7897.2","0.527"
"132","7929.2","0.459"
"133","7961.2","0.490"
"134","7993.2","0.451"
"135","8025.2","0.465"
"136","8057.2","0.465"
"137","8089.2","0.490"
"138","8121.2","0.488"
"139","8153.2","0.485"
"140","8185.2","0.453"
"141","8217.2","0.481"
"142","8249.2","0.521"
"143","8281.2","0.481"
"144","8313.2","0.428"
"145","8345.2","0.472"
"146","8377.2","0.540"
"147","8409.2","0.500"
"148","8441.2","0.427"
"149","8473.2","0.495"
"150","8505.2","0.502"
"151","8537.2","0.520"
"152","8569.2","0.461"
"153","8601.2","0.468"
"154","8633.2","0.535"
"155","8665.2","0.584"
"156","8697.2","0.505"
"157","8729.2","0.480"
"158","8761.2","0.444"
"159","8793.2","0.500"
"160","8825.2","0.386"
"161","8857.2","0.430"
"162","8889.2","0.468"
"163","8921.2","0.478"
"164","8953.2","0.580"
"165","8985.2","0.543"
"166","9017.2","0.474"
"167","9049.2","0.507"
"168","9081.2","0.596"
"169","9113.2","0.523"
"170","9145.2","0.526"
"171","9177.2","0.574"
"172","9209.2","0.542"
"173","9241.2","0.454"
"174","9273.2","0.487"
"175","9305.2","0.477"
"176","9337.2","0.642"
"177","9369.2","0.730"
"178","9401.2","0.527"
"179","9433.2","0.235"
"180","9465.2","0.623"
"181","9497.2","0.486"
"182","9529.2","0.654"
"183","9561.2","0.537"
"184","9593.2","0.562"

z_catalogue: 0.710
